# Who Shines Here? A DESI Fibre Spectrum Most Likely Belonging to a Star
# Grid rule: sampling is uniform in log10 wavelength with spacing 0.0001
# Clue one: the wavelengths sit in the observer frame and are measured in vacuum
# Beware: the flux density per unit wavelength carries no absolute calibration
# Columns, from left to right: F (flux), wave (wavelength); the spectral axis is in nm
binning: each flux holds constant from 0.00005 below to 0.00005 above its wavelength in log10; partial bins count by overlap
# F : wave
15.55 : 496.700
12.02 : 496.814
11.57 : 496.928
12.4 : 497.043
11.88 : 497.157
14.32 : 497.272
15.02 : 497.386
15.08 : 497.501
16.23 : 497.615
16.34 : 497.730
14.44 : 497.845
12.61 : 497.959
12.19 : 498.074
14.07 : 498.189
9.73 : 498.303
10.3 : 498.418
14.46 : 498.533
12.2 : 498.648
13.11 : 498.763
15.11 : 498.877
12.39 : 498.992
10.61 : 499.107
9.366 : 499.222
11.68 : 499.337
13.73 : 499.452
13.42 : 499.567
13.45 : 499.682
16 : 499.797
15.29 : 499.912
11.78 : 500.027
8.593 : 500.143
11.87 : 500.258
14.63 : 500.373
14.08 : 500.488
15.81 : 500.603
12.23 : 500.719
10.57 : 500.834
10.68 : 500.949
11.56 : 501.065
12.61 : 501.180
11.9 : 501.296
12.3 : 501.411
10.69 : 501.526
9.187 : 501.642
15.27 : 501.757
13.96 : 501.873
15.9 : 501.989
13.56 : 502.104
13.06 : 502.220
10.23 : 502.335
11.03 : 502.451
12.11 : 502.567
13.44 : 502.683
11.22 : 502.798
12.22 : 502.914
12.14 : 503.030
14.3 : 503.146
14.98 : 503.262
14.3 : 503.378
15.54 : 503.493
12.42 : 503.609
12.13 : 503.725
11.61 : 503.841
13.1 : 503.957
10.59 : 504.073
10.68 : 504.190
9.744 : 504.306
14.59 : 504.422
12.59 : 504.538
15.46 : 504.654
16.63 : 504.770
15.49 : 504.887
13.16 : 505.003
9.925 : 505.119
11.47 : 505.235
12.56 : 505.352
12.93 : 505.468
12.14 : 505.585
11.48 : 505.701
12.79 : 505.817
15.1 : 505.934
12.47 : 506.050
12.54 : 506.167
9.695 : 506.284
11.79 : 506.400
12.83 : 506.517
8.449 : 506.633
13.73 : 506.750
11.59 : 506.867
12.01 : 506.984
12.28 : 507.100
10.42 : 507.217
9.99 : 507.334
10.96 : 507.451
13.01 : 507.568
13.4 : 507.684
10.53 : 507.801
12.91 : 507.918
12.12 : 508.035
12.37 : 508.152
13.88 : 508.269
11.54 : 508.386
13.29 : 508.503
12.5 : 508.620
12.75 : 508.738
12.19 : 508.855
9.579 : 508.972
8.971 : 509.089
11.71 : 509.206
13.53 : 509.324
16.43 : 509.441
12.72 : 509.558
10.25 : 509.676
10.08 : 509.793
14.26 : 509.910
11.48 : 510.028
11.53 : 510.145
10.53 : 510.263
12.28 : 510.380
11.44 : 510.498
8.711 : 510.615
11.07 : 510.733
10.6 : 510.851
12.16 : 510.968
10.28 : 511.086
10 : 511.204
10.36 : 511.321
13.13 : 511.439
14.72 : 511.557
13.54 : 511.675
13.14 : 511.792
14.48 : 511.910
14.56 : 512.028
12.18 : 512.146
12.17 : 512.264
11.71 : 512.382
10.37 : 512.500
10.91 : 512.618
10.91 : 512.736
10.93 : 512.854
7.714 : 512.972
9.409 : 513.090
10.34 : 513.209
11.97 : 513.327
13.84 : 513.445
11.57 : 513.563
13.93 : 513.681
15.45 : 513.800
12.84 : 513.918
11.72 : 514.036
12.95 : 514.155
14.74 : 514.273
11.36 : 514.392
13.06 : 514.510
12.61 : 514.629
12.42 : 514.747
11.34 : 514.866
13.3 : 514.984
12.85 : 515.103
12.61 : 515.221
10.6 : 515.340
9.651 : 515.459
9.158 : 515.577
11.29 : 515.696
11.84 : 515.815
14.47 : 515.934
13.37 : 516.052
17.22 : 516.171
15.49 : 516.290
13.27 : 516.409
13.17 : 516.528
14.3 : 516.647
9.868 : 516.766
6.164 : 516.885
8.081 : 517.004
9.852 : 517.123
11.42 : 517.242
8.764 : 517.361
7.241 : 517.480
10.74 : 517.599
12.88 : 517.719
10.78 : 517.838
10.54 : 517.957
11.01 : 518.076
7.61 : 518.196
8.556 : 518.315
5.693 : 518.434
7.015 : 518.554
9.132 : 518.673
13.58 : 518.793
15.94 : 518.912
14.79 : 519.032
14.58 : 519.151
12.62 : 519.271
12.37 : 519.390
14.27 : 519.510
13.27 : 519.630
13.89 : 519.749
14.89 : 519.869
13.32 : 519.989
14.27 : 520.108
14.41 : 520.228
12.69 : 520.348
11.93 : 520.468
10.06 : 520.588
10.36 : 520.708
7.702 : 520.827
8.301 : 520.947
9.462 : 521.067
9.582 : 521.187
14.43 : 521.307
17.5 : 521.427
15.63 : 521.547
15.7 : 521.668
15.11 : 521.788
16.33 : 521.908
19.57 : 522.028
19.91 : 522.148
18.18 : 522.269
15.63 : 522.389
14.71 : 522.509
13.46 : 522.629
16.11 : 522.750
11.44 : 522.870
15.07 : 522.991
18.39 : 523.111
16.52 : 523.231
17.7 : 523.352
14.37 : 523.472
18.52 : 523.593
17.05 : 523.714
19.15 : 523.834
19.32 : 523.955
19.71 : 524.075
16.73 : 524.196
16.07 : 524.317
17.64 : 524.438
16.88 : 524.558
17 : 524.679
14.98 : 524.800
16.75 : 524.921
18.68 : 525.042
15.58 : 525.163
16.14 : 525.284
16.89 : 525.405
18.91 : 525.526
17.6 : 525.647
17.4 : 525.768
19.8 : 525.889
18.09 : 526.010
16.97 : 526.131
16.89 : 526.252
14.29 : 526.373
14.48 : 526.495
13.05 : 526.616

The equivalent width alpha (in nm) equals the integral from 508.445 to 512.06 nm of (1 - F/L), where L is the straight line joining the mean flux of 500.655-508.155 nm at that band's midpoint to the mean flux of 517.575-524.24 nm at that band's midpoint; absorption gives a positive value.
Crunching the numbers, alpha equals 0.25 nm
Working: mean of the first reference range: 12.4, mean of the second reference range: 13.8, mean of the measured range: 12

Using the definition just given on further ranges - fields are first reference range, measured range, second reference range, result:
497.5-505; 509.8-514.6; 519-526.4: 0.76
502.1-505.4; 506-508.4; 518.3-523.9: 0.21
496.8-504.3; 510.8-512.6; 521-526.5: 0.29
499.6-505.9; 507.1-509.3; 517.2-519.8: 0.07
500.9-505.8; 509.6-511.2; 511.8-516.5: 0.17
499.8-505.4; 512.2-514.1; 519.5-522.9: 0.25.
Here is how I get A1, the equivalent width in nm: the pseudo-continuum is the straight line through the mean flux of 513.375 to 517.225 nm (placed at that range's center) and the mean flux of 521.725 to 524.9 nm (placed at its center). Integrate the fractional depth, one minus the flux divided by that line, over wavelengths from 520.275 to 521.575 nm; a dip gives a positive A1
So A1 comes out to 0.330 nm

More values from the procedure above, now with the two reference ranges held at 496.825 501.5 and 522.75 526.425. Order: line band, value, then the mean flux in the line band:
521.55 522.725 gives 0.01 nm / 16.4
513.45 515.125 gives 0.27 nm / 12.9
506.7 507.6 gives 0.16 nm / 11.7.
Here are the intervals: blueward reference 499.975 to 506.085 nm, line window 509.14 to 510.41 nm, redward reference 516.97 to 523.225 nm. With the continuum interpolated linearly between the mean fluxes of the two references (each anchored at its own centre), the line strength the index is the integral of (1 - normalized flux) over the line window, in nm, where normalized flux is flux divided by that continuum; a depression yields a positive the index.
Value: 0.05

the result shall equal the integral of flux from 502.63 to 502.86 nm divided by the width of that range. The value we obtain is 12.3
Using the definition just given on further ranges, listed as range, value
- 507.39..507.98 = 12.2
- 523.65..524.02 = 18.5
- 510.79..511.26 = 10.8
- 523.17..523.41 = 17.1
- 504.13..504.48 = 11.6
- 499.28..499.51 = 12.7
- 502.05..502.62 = 12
